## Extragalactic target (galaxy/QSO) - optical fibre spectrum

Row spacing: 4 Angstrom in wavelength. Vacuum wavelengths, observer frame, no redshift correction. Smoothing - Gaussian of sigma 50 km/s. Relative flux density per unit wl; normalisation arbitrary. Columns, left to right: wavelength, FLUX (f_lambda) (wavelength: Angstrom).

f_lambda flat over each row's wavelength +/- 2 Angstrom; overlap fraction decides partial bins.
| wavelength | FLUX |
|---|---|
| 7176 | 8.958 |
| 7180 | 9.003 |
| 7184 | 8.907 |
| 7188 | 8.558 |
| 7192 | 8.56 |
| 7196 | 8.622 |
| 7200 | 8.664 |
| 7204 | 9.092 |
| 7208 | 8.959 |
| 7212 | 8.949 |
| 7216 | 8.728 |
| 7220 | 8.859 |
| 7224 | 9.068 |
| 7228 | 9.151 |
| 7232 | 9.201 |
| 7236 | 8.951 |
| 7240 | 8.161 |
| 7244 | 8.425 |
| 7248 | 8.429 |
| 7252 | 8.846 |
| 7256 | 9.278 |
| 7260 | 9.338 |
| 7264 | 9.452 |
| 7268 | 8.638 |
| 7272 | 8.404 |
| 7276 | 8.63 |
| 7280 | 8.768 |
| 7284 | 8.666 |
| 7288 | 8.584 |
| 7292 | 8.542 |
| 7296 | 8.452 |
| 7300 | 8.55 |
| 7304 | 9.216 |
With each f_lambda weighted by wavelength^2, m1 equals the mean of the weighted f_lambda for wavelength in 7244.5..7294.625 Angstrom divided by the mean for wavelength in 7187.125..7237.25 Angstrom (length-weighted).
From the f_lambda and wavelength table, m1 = 1.00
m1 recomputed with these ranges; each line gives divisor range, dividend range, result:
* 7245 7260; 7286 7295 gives 0.97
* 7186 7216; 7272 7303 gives 1.01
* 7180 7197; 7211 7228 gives 1.03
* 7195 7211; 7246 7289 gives 1.01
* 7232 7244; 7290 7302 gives 1.00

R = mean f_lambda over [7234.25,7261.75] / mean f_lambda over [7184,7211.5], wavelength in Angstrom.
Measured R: 1.0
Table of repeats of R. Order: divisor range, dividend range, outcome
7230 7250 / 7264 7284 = 1.01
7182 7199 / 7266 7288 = 0.99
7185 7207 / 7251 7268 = 1.05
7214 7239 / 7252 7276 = 1.00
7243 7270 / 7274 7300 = 0.96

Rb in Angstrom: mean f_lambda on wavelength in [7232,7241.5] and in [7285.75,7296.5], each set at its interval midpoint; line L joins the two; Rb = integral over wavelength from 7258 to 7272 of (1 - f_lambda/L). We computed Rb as -0.7 Angstrom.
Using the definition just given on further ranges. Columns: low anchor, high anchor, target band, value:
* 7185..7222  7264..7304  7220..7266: -1.13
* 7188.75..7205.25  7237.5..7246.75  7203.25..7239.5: -1.92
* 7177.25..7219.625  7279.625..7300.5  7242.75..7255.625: 0.03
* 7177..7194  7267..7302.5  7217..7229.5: -0.43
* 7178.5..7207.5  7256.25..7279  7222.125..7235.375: -0.41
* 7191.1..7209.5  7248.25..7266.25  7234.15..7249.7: 0.96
